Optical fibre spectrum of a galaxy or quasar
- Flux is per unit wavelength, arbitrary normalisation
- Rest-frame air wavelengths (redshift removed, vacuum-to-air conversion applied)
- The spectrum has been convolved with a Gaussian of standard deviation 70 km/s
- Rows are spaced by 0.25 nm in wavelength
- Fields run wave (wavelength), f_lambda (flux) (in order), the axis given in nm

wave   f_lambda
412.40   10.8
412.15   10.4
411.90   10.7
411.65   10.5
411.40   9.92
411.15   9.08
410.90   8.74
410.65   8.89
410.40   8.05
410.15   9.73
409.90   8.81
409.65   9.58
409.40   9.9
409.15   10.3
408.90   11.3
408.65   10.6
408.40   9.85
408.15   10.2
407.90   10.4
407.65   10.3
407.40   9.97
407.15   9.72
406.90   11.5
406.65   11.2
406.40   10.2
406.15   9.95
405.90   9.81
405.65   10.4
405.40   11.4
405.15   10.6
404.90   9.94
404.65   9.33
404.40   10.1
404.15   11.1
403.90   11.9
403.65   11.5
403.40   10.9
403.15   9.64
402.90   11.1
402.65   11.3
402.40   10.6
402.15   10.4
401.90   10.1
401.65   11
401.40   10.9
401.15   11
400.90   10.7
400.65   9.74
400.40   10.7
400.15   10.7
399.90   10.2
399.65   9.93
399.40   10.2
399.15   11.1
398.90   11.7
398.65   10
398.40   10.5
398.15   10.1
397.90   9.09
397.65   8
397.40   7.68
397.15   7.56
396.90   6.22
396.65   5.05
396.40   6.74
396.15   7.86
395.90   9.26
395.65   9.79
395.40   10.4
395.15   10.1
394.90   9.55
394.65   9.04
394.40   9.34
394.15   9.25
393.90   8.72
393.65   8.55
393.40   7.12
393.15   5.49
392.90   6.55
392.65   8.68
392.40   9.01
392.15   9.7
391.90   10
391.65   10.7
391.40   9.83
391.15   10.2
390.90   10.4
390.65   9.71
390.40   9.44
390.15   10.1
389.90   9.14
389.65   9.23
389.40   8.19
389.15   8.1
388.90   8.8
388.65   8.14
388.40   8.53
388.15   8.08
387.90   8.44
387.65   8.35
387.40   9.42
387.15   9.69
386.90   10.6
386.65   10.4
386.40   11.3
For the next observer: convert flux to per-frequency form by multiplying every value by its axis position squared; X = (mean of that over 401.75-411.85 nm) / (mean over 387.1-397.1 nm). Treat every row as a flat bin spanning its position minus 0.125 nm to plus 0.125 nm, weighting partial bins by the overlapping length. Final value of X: 1.26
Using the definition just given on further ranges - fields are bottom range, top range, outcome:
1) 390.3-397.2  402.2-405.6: 1.29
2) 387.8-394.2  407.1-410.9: 1.21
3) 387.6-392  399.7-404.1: 1.24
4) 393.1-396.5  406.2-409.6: 1.27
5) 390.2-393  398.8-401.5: 1.16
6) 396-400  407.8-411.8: 1.16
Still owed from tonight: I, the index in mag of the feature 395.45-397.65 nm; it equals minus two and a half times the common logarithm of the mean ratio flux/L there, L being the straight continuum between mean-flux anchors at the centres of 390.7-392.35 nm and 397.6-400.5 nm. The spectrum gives 0.311 mag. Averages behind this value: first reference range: 10.1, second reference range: 10.2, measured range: 7.65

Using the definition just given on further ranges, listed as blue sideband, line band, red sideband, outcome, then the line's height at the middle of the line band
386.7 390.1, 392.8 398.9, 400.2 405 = 0.16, 9.8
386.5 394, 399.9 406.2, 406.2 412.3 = -0.10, 9.67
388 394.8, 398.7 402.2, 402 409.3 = -0.07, 9.93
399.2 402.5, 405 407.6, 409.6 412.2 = -0.06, 9.93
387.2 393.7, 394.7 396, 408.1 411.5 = -0.08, 9.05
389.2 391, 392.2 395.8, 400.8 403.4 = 0.13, 9.81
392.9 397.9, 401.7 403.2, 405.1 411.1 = -0.15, 9.21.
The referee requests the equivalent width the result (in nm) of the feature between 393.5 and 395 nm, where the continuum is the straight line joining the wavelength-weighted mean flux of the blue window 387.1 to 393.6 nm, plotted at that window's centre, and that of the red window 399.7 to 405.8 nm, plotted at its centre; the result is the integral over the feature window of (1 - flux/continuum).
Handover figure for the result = 0.06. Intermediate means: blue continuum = 8.87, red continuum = 10.6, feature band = 9.03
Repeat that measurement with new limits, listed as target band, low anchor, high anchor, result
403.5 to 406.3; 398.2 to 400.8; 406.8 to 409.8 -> -0.05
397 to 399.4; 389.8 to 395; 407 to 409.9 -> -0.02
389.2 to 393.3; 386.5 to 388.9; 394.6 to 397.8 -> -0.18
